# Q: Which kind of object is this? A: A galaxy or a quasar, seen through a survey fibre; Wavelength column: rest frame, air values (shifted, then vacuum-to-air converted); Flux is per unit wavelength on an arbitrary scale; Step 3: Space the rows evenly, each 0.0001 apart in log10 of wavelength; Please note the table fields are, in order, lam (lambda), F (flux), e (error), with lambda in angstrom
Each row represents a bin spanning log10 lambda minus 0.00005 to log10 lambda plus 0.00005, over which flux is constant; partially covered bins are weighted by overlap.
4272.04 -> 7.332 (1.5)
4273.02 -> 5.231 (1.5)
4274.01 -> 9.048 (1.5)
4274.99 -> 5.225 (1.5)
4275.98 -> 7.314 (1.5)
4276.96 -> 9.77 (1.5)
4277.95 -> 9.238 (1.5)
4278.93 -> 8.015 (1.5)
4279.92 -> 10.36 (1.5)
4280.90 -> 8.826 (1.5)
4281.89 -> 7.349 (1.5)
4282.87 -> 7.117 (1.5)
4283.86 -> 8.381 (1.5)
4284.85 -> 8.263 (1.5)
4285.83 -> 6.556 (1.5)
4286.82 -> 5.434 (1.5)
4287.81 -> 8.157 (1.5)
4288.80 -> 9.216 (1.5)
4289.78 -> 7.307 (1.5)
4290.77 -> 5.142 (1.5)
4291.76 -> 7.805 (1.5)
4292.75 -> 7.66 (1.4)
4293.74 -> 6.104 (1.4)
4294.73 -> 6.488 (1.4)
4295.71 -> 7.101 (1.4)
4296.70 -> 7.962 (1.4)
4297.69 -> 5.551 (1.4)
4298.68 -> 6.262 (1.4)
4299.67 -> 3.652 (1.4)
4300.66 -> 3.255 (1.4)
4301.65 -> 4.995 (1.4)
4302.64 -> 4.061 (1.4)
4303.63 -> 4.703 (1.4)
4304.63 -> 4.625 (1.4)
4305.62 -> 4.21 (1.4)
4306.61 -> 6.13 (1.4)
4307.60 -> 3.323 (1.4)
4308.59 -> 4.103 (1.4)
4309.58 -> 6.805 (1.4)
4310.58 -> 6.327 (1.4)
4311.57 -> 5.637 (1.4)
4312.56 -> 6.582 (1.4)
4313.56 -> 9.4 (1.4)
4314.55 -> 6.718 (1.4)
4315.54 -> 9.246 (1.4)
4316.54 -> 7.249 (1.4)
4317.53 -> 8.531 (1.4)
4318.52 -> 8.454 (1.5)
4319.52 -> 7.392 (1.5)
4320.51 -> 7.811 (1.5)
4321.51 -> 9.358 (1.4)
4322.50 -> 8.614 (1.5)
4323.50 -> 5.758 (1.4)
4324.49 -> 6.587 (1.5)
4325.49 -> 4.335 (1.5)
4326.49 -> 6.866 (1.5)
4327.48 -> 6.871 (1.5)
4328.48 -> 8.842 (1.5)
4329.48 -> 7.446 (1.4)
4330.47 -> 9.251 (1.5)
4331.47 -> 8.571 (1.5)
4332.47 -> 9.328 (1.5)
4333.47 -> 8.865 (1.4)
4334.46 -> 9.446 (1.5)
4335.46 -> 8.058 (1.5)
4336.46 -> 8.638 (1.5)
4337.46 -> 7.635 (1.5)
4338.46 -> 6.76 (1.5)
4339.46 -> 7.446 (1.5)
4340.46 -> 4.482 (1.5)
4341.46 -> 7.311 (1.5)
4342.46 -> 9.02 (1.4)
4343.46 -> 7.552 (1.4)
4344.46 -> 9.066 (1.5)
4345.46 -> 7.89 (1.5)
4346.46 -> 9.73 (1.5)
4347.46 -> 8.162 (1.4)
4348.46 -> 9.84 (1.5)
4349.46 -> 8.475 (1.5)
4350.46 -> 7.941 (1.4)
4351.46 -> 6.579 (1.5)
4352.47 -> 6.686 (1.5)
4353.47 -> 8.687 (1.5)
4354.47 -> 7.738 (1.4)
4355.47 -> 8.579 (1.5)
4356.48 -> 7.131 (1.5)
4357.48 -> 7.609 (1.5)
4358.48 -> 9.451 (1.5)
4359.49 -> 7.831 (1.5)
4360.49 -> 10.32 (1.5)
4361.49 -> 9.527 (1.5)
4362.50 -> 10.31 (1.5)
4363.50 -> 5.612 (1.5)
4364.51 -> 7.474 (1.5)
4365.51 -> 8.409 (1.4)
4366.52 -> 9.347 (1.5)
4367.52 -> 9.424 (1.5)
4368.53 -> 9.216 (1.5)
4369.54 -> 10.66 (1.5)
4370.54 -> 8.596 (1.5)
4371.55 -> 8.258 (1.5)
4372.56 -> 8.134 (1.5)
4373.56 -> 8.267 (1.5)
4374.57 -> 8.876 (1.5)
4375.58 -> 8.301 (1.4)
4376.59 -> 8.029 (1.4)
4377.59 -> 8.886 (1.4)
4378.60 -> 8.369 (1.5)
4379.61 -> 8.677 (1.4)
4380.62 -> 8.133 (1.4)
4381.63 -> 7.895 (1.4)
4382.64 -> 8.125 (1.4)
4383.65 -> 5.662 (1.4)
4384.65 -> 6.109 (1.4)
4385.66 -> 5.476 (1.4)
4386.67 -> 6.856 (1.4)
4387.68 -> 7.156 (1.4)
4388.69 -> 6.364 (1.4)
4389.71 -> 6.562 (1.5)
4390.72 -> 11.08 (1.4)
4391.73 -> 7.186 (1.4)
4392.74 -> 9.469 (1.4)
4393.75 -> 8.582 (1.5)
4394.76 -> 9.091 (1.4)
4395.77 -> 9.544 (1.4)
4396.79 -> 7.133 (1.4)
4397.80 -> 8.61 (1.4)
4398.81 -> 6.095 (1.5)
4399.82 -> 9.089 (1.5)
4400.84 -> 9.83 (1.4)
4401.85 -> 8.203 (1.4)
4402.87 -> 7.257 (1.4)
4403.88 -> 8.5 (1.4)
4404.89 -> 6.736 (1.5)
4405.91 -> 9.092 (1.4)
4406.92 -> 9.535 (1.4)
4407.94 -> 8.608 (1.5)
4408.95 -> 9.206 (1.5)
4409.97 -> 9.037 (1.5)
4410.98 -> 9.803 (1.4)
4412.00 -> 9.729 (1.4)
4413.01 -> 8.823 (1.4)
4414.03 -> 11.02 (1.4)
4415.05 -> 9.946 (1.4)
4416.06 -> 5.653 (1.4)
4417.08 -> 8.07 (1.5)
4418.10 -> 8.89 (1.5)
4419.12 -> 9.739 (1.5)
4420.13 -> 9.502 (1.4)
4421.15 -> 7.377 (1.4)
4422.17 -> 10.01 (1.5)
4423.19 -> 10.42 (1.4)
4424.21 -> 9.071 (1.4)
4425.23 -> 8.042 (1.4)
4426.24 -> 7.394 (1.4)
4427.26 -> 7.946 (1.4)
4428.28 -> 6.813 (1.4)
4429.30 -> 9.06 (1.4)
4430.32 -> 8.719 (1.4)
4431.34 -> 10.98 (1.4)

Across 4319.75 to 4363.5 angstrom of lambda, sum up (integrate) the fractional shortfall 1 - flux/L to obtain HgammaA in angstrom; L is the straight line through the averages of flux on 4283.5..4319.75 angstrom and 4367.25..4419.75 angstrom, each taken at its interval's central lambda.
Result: -4.5 angstrom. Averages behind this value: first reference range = 6.44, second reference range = 8.38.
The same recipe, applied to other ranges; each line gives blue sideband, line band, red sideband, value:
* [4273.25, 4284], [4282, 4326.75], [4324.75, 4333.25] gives 7.63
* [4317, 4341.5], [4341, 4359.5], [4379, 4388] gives -1.71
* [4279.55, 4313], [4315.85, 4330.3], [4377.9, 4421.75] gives -1.43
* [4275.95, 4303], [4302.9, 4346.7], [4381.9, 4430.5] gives 1.13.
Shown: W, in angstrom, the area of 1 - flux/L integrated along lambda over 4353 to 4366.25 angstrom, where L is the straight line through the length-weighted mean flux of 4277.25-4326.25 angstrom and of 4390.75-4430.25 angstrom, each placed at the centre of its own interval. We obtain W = -1.0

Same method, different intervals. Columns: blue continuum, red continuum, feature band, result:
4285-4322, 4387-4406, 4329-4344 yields -2.0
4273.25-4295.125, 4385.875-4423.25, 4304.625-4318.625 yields 2.4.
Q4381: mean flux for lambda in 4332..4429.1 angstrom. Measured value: 8.33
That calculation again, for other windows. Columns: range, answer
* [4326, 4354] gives 8.05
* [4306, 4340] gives 7.41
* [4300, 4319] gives 6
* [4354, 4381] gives 8.56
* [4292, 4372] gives 7.46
